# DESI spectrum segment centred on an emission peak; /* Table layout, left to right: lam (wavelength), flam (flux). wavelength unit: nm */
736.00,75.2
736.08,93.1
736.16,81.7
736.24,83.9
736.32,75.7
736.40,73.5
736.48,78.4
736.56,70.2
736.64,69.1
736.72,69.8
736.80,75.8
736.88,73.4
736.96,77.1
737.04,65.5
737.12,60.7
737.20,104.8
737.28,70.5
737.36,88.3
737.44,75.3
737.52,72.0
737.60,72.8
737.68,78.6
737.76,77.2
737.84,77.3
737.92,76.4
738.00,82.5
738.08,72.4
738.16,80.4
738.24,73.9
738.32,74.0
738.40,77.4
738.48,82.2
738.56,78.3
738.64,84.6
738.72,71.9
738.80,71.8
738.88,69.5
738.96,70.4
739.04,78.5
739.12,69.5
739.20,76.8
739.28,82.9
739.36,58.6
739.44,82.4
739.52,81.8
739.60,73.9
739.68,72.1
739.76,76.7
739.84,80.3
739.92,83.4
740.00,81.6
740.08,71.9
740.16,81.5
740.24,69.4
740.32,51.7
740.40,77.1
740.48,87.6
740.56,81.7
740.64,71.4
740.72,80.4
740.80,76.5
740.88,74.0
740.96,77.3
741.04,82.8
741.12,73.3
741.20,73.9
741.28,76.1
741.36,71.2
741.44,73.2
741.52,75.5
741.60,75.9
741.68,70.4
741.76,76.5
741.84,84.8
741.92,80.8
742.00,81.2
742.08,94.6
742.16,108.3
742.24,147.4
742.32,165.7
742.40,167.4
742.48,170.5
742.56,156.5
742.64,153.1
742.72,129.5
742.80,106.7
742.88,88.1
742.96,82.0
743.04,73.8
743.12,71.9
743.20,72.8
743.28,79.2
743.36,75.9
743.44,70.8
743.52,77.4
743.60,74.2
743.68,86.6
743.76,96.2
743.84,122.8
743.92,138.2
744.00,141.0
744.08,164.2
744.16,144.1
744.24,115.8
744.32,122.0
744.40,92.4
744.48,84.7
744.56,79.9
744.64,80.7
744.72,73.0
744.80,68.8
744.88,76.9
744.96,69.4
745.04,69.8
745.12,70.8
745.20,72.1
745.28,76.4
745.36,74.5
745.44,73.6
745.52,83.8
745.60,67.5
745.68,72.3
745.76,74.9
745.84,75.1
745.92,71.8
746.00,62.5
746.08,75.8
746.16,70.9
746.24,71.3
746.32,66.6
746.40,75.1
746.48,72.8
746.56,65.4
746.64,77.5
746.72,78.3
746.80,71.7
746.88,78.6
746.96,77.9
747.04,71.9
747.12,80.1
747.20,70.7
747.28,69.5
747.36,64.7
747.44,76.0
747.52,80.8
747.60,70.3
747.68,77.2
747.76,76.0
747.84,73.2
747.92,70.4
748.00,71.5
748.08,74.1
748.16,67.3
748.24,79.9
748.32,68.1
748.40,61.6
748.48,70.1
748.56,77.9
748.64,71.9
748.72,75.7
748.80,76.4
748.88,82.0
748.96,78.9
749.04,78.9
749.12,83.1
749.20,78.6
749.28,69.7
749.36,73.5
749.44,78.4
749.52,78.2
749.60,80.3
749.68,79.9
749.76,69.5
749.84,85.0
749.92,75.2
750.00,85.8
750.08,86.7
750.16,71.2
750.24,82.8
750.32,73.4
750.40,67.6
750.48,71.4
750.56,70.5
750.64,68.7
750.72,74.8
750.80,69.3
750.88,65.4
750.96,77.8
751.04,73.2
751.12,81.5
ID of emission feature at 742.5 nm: [S II]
